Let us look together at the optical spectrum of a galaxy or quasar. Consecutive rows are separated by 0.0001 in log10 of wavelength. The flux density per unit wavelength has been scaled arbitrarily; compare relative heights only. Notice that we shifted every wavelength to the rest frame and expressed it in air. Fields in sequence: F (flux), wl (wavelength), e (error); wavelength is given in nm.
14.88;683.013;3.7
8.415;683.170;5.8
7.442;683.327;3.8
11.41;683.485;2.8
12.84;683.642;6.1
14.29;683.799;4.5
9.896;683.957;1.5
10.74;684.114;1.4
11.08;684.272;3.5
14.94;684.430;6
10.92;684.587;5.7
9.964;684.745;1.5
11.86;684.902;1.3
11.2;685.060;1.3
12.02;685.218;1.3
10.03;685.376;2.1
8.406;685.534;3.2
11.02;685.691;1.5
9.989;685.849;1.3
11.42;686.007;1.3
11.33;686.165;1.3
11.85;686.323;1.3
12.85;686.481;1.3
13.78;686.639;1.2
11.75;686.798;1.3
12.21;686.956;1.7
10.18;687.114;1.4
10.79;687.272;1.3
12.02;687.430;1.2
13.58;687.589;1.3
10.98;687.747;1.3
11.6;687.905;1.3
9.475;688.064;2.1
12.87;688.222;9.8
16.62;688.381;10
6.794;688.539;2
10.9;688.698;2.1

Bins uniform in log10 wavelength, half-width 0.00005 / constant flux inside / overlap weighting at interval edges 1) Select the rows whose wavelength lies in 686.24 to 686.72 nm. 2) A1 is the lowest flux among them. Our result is 11.85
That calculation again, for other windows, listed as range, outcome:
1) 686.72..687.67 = 10.18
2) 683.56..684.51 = 9.896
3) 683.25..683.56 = 7.442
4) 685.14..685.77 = 8.406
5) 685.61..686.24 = 9.989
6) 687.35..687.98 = 10.98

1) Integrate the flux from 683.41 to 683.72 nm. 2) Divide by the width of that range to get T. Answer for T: 12.1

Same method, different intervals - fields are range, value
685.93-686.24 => 11.4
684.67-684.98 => 10.9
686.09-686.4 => 11.6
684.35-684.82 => 12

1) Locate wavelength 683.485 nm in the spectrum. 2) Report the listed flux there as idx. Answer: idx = 11.41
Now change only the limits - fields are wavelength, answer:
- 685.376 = 10.03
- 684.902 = 11.86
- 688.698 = 10.9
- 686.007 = 11.42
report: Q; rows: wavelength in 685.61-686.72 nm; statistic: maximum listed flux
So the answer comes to 13.78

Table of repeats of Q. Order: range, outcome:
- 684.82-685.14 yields 11.86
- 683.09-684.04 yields 14.29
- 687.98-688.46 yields 16.62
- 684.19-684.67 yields 14.94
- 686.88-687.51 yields 12.21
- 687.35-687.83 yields 13.58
